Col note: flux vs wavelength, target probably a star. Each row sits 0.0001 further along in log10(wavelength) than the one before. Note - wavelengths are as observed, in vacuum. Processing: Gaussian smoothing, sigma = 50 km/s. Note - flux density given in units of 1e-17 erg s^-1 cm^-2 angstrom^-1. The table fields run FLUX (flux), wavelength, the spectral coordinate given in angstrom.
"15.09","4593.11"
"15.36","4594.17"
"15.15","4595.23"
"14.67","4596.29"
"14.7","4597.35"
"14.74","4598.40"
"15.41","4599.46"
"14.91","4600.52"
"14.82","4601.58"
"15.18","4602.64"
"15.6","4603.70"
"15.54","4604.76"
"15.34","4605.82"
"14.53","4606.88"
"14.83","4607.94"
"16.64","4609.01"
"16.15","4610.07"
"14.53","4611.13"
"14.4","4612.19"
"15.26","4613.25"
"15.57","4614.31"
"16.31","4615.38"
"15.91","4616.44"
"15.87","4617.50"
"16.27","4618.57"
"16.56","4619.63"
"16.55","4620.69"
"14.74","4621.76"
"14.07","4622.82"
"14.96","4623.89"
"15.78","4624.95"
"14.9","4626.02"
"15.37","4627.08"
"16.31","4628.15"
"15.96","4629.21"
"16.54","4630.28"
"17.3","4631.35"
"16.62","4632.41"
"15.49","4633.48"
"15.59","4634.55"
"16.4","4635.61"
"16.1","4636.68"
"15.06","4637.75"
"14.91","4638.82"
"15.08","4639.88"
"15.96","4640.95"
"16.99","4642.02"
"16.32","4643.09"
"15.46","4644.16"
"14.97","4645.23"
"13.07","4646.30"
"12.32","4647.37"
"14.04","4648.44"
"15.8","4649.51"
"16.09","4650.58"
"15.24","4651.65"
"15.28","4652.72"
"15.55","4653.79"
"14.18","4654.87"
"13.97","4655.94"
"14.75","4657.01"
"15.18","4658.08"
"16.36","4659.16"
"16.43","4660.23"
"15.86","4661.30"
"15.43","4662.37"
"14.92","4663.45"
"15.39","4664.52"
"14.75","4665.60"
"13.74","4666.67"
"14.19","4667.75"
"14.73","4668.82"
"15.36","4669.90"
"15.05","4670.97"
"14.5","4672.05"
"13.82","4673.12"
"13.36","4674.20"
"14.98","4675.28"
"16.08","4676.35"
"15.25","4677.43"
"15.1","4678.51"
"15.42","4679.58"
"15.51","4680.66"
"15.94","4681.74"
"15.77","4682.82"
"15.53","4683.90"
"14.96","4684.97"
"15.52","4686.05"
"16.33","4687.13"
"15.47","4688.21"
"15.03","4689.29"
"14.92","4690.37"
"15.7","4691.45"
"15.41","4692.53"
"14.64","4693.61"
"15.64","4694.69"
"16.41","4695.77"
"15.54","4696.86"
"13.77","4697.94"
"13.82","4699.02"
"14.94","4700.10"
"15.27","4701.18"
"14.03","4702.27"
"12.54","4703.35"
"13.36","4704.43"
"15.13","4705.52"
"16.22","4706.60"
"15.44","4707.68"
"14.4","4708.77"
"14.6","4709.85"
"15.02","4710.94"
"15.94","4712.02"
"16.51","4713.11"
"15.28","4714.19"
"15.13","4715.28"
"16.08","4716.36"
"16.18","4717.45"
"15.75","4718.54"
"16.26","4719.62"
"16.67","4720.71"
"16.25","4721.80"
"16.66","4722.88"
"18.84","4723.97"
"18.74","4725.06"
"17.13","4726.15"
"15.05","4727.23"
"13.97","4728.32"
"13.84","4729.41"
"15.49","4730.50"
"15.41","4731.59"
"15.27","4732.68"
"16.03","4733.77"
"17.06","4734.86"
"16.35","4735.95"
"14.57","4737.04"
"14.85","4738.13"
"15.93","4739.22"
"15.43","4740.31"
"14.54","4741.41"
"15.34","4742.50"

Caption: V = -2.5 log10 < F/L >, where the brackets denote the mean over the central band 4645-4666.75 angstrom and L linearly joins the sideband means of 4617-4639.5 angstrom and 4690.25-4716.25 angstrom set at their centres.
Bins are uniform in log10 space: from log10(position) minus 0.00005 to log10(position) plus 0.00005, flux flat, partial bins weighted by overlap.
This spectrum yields 0.04 mag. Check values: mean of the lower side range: 15.8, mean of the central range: 14.9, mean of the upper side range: 15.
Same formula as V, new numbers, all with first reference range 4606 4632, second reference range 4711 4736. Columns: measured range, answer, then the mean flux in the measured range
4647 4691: 0.05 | 15.1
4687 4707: 0.07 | 14.9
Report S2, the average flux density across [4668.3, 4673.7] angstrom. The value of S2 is 14.7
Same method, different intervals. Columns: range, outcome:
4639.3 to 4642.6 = 16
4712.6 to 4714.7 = 15.9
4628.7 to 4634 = 16.4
